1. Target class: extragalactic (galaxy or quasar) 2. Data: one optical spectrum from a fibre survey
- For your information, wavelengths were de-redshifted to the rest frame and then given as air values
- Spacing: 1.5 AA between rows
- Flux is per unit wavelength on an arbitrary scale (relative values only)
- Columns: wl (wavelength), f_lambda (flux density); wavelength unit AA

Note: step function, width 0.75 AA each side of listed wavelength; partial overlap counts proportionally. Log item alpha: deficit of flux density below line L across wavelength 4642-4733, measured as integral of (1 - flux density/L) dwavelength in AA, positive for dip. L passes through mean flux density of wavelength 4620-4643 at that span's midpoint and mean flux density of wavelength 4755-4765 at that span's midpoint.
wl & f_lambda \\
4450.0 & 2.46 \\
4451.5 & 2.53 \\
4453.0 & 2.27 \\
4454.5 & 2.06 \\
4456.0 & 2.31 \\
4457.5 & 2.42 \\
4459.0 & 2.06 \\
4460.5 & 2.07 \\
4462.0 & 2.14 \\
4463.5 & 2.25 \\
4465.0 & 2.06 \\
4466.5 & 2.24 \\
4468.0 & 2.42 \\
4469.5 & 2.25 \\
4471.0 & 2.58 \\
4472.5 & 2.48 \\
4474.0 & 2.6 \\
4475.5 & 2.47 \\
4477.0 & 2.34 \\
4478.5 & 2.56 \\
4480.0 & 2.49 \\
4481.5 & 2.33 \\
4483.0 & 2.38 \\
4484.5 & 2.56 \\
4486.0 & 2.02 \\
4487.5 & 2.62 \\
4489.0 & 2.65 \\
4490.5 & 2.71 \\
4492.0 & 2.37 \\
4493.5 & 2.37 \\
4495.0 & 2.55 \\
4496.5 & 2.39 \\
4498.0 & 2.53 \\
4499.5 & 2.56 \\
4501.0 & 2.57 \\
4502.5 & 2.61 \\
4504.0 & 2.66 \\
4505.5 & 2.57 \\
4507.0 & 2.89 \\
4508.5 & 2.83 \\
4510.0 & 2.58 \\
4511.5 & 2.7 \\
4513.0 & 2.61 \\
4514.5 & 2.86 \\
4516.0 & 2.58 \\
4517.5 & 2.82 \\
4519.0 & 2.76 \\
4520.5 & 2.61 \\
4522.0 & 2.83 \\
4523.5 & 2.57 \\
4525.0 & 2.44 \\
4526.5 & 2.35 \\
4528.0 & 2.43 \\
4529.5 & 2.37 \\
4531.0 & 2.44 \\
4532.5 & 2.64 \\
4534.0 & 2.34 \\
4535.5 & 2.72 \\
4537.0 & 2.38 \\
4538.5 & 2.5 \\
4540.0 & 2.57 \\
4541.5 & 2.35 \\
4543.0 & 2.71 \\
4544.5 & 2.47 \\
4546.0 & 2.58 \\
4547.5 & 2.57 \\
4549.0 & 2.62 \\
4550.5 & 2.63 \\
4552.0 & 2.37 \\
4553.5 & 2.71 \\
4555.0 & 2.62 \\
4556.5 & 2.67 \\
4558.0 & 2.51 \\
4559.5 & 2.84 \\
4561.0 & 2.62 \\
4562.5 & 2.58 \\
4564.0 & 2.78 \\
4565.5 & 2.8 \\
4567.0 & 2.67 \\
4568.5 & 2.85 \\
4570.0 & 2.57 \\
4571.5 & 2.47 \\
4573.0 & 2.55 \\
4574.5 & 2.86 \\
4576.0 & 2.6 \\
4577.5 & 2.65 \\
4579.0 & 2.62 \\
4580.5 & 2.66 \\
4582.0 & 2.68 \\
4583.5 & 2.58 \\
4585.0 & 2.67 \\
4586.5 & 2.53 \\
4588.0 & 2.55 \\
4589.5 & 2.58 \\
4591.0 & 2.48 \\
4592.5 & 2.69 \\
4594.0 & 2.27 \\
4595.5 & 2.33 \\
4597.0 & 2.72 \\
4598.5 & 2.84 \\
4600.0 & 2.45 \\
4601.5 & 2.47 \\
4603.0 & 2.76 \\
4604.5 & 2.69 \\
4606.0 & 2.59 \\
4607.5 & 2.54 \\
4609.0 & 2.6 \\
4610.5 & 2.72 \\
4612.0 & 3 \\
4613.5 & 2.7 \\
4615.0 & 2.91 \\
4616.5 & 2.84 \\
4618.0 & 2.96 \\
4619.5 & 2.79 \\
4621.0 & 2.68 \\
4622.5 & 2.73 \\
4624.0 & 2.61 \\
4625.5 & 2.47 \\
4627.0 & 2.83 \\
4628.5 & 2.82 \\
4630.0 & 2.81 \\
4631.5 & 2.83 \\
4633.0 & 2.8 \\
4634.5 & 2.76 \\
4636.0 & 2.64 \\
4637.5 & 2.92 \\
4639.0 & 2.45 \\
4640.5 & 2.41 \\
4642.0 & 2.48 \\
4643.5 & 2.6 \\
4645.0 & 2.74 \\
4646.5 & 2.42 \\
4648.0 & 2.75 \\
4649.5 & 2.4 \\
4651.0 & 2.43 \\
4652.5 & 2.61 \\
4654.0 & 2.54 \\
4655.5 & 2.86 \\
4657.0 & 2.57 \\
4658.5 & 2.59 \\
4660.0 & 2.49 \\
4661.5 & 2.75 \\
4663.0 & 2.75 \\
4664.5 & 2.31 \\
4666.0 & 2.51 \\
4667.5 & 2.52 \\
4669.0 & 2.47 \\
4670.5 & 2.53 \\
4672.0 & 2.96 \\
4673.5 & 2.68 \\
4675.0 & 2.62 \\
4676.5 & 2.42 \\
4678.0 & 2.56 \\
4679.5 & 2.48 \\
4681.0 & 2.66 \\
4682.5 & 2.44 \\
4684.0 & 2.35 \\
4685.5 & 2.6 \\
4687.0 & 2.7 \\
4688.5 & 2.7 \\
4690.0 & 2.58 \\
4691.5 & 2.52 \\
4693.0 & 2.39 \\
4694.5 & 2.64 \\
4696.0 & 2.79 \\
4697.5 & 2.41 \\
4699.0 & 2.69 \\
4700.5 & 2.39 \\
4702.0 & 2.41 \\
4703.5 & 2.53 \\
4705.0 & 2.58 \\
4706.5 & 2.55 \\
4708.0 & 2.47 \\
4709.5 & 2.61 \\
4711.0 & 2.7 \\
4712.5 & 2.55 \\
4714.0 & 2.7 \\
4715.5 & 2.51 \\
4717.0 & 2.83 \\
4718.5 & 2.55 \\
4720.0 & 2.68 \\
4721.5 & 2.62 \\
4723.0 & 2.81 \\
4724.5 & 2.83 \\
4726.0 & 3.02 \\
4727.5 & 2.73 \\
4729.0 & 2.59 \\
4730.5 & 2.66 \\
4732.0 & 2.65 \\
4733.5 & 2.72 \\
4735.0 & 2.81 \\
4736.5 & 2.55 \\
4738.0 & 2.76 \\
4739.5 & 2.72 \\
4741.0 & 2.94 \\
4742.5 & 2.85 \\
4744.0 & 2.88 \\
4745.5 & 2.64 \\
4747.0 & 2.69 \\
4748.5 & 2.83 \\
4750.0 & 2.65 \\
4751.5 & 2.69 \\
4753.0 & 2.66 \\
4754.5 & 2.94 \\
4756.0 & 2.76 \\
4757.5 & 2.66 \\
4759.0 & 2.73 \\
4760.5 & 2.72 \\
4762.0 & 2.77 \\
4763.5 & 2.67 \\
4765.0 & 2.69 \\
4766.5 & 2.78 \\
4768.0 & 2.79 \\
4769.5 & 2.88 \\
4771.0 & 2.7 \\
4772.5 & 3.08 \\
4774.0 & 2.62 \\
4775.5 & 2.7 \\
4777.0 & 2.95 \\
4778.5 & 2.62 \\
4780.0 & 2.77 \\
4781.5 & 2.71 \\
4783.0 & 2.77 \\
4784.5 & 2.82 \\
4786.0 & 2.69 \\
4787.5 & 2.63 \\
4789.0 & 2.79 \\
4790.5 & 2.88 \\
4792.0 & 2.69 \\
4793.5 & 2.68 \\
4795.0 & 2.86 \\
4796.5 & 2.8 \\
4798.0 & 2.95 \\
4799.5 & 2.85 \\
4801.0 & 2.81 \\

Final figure 3.4 AA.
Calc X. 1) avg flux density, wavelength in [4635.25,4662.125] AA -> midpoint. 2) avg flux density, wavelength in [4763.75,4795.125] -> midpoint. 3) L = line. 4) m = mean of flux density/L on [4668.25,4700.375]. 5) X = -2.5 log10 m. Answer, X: 0.03 mag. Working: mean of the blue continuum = 2.59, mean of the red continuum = 2.76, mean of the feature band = 2.58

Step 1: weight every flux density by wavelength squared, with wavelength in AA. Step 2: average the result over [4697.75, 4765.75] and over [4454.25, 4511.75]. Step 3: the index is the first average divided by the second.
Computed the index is 1.22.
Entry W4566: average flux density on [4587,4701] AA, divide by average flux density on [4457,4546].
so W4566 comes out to 1.0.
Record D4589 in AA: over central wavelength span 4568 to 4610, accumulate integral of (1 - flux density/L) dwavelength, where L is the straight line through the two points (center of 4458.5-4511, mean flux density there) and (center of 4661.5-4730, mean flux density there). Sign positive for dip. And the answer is -1.2 AA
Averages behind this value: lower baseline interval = 2.45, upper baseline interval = 2.6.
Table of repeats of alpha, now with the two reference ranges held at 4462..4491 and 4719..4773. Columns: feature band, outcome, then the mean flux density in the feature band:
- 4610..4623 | -1.15 AA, 2.82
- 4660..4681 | 0.60 AA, 2.58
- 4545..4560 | -0.59 AA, 2.61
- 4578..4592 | -0.27 AA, 2.6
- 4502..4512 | -0.99 AA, 2.69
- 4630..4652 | -0.03 AA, 2.62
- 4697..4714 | 0.98 AA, 2.54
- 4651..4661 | 0.14 AA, 2.6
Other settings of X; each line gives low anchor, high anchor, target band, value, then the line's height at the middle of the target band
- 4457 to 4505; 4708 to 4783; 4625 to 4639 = -0.06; 2.6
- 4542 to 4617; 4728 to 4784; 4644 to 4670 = 0.05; 2.68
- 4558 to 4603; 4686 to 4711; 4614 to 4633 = -0.07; 2.6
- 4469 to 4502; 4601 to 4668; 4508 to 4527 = -0.06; 2.51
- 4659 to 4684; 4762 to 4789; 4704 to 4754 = -0.01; 2.67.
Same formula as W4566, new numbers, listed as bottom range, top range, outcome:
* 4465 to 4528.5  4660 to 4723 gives 1.02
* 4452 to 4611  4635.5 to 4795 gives 1.05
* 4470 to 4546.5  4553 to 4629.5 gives 1.05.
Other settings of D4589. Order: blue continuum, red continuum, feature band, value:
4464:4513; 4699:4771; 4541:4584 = -1.2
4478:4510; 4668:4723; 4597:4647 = -2.5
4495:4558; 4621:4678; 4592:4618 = -0.5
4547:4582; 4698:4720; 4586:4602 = 0.6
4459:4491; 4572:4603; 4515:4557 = -1.1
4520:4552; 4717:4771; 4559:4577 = -0.9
